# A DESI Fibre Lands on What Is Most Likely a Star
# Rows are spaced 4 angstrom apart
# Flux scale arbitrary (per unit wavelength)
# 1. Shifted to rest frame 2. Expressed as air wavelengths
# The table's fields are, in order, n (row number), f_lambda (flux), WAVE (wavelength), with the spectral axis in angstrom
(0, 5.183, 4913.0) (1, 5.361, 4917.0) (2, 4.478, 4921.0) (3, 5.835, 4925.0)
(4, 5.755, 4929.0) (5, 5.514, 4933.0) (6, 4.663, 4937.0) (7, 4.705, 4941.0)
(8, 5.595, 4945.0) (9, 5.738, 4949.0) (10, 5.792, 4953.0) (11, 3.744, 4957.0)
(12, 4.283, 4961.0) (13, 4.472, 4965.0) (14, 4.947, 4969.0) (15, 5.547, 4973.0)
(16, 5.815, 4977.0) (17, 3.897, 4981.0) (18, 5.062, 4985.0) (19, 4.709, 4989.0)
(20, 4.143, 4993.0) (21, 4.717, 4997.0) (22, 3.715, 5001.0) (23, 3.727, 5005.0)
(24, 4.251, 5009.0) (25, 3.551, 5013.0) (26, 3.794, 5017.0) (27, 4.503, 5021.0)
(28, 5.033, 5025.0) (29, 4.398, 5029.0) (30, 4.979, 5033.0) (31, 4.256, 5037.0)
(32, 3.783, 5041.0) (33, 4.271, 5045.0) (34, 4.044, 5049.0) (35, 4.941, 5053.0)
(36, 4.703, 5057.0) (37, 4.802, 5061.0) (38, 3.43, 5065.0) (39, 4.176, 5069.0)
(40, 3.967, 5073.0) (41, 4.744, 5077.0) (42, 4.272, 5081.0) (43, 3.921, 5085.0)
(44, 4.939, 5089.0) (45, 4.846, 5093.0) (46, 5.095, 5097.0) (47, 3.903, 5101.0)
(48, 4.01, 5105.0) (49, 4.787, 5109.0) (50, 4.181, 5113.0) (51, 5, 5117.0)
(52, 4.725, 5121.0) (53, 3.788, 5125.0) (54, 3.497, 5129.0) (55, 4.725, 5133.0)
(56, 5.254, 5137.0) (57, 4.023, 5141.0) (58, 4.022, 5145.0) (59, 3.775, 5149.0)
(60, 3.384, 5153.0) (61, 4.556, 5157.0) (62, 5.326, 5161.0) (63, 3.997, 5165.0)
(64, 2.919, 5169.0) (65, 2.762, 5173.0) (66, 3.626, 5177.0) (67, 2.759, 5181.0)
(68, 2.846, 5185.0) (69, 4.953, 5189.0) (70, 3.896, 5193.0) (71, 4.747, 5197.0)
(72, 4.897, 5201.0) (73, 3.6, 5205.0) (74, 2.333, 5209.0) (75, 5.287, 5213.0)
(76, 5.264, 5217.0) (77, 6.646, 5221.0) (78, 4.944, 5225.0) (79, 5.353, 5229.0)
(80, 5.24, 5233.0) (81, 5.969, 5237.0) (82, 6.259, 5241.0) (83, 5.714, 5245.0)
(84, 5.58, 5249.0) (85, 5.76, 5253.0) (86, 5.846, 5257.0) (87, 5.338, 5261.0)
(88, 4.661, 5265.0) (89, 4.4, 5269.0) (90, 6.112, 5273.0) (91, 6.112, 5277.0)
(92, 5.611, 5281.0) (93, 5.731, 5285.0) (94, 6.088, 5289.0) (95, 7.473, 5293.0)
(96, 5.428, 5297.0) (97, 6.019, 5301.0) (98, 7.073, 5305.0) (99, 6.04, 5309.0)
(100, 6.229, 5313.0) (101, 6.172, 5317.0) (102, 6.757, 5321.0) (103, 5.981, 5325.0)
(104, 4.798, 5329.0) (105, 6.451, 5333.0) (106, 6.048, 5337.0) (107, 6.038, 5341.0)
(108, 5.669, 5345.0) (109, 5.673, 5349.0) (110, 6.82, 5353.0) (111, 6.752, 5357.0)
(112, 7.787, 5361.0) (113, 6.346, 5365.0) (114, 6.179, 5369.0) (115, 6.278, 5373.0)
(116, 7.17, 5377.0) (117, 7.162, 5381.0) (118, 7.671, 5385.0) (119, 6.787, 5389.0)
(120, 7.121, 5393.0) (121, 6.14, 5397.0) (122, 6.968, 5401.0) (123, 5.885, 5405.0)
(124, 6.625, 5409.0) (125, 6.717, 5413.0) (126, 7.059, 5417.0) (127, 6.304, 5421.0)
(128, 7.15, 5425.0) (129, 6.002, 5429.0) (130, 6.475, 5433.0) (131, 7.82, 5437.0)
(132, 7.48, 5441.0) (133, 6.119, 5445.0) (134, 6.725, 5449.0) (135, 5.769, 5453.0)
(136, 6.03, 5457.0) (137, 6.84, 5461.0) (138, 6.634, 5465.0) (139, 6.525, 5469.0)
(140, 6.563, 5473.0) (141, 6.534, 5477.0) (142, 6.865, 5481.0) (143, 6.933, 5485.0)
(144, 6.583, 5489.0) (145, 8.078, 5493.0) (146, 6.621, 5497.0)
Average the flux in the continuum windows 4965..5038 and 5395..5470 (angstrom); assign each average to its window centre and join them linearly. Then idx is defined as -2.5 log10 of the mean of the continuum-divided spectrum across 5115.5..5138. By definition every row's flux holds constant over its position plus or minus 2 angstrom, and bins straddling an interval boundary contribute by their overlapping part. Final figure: 0.15 mag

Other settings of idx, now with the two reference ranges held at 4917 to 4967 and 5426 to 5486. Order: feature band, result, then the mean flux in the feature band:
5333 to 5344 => 0.03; 6.08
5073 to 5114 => 0.23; 4.45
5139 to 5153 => 0.42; 3.86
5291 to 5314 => -0.04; 6.38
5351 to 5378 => -0.07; 6.75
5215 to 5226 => 0.04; 5.68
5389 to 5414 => -0.02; 6.59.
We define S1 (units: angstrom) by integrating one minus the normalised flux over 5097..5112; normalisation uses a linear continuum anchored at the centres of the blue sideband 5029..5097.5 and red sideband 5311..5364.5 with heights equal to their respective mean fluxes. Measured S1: 1.1 angstrom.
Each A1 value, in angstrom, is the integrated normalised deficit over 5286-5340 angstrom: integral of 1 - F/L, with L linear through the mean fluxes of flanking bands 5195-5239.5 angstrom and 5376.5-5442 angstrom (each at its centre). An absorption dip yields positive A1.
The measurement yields -2.77 angstrom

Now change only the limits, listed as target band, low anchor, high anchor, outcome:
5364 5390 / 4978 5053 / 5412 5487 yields -2.3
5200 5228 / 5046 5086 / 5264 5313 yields 3.5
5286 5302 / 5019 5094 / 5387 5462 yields -1.1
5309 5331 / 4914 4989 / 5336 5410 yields 1.4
